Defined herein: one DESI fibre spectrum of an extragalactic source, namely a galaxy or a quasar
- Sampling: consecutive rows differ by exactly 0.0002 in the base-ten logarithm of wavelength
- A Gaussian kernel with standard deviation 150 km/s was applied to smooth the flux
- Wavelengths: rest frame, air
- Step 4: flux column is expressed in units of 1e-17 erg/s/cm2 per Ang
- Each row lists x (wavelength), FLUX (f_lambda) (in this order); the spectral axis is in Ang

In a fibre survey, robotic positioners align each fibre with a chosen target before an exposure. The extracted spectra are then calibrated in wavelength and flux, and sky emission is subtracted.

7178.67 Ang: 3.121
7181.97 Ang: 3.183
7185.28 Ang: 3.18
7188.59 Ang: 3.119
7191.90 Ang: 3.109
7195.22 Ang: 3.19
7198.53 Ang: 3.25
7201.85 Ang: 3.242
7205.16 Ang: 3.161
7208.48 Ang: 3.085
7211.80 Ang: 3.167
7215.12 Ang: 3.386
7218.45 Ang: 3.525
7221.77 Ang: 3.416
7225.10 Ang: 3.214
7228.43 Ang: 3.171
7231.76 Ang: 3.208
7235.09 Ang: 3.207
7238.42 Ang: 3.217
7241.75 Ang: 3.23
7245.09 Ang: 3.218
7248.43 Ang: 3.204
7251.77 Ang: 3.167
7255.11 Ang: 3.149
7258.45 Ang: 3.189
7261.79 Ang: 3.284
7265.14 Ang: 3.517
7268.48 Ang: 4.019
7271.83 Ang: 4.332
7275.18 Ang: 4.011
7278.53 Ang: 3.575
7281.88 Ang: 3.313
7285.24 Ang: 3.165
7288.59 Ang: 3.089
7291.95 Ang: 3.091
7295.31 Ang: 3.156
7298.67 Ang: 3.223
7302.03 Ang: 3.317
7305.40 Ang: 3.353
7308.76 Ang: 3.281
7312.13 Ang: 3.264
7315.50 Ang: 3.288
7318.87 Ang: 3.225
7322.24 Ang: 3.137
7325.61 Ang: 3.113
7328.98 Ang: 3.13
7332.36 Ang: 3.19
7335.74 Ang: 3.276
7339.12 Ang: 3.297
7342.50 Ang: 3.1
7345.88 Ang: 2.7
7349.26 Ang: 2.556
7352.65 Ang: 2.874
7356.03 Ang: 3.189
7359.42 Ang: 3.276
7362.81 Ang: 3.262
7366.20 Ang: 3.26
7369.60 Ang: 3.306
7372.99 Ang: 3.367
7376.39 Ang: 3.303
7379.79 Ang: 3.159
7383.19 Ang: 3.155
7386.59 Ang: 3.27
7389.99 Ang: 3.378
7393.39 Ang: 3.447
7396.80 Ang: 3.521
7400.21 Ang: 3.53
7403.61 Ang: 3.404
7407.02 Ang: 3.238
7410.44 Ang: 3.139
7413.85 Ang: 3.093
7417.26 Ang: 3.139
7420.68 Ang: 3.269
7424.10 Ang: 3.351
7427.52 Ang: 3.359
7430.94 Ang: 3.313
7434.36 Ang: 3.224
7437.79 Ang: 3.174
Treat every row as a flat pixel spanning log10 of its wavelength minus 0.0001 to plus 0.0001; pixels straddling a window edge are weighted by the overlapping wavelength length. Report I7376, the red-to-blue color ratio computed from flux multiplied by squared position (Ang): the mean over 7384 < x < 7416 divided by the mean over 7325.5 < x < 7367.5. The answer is 1.1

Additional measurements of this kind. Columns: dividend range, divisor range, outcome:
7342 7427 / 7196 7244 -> 1.04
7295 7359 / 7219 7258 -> 1.00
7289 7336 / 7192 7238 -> 1.02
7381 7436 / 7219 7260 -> 1.07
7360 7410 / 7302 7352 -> 1.08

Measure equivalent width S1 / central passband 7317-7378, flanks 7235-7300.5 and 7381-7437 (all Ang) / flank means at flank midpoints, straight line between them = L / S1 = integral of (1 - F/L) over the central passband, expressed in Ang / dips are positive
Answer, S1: 3.4 Ang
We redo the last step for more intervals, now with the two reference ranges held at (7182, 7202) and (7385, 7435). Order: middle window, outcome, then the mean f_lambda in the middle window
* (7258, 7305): -3.2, 3.45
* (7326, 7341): 0.2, 3.21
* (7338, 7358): 2.0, 2.95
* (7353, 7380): 0.3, 3.25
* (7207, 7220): -0.4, 3.29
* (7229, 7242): 0.0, 3.21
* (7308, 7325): 0.1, 3.23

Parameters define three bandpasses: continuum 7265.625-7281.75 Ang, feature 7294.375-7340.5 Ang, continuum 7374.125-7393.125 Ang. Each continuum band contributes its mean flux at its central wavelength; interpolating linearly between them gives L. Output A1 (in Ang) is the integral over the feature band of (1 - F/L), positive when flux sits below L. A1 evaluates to 5.2 Ang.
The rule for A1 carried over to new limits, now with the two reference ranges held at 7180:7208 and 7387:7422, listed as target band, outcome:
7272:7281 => -1.70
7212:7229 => -0.77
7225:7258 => 0.10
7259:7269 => -0.90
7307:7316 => -0.07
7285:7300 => 0.46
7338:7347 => 0.65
